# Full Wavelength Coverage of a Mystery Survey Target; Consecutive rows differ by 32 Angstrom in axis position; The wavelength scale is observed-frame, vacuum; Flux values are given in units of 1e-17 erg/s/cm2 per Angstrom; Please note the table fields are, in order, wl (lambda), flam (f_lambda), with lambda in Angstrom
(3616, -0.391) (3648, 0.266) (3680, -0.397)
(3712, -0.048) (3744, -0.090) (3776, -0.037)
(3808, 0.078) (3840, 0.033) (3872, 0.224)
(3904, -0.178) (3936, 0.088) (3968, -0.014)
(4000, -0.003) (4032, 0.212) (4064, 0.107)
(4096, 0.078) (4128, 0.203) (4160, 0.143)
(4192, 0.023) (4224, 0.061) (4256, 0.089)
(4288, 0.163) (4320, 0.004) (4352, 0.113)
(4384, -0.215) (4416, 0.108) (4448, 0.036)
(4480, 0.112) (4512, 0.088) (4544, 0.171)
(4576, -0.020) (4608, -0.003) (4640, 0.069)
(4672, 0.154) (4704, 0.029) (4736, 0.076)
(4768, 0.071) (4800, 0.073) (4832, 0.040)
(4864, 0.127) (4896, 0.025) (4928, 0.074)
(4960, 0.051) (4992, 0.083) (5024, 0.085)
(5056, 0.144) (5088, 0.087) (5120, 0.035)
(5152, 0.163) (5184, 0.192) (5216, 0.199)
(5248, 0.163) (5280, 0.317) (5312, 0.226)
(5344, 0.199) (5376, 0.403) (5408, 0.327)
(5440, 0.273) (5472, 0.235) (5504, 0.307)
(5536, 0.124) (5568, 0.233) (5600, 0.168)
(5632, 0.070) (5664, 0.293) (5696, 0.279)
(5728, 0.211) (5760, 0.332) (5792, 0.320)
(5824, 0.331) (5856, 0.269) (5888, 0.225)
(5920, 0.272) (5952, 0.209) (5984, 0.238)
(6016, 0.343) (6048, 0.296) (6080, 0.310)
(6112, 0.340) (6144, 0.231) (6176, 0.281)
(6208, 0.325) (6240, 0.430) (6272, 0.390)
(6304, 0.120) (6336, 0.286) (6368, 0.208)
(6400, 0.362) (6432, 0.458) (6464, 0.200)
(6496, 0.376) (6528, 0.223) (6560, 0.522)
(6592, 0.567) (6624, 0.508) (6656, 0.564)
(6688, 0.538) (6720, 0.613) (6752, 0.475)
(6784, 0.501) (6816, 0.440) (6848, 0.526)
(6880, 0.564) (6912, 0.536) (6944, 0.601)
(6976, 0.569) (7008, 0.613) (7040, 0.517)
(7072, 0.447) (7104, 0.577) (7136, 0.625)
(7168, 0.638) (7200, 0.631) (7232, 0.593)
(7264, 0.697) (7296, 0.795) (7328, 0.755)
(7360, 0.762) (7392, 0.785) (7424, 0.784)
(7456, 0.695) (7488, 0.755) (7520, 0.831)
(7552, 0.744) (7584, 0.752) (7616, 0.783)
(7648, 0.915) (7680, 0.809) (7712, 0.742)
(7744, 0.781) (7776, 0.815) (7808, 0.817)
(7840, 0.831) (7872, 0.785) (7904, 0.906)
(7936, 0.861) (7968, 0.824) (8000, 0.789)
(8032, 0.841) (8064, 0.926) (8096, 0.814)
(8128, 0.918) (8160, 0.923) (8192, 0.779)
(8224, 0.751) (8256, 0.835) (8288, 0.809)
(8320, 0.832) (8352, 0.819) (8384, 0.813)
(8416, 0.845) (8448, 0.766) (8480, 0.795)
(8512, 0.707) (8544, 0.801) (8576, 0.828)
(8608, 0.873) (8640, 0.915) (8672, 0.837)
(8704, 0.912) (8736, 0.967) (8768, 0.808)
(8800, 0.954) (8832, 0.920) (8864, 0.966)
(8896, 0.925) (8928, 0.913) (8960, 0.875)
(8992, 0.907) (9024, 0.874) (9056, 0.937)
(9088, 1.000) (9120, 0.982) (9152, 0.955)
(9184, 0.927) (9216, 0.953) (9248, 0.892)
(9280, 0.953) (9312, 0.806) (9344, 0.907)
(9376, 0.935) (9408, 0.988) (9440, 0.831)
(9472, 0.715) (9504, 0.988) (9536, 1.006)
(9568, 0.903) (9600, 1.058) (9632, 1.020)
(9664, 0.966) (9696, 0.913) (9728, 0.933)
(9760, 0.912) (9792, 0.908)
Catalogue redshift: 0.64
